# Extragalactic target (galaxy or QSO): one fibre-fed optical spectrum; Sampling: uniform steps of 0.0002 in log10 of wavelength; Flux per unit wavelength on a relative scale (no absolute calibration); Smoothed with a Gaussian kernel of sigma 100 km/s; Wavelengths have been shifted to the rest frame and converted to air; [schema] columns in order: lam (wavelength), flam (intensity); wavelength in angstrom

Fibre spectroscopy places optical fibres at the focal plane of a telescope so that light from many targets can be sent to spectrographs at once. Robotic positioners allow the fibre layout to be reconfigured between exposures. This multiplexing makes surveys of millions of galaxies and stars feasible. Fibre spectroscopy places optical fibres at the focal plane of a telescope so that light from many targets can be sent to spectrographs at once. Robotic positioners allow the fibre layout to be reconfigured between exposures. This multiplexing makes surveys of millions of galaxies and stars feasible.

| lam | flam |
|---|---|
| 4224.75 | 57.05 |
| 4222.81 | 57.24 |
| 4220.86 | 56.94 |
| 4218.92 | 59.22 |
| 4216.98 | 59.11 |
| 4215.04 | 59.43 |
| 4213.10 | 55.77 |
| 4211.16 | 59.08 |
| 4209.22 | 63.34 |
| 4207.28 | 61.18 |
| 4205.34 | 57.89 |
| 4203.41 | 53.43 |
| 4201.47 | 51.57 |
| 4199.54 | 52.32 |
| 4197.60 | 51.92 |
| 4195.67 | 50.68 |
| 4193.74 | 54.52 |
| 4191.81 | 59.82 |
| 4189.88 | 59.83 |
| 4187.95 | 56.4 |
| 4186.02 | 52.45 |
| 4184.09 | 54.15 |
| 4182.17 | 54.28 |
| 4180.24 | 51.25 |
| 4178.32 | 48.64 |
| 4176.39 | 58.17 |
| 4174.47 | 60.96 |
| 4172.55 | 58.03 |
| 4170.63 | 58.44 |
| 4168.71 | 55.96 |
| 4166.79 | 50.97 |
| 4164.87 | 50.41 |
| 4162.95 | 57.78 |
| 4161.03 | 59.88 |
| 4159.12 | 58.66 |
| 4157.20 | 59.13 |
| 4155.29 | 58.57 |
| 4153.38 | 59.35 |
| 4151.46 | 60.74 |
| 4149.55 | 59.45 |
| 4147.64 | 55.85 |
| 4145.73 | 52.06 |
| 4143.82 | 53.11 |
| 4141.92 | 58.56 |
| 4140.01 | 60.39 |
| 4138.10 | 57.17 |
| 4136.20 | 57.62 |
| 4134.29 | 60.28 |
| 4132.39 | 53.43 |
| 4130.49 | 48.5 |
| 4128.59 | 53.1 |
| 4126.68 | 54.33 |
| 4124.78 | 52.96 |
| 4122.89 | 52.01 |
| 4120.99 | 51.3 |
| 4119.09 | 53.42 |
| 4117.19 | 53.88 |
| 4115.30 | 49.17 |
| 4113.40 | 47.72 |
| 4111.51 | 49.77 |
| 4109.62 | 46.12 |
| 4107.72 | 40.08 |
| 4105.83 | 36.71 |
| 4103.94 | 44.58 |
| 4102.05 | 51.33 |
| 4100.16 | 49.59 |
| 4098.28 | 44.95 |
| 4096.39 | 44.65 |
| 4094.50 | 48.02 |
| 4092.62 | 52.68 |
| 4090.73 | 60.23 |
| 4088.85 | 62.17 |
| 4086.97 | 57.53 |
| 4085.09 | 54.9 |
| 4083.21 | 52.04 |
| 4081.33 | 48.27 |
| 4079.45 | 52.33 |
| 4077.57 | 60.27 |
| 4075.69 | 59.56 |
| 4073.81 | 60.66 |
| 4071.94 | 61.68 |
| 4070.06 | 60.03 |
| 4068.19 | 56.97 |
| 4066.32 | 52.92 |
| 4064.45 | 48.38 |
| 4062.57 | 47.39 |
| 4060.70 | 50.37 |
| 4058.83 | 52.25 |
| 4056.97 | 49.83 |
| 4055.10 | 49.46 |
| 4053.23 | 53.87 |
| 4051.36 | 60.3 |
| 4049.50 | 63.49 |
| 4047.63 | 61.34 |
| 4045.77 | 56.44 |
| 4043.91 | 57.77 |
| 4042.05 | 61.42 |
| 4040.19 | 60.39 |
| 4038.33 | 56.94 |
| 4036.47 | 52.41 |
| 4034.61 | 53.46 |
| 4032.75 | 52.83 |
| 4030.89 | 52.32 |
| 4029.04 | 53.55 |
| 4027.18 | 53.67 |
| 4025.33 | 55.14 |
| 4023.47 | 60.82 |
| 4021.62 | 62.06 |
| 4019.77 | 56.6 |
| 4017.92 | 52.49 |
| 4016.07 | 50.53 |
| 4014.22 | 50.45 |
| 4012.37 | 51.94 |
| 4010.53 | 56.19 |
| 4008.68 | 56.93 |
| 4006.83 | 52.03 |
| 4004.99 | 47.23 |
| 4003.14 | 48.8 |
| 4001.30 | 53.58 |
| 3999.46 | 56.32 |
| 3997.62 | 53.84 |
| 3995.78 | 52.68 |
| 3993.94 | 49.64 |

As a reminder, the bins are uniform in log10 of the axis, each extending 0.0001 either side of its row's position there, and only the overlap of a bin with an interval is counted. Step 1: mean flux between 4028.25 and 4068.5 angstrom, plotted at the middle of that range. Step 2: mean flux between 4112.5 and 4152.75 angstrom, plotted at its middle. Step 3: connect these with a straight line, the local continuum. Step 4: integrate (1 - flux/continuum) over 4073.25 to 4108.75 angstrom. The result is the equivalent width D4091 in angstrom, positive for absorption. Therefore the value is 2.0 angstrom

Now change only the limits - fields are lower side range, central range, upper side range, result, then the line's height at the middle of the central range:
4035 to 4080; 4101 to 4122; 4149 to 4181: 3.3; 56.5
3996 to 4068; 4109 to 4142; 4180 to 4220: 1.3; 55.4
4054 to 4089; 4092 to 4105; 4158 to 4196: 1.7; 54.7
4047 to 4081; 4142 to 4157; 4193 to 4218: -0.4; 55.9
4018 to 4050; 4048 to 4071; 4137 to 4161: 1.3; 57.1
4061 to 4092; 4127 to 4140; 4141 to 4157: 0.4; 57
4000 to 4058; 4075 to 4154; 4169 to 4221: 4.0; 55.6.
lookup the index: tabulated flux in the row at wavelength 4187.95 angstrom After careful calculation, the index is 56.4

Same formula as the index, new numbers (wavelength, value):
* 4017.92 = 52.49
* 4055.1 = 49.46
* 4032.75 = 52.83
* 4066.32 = 52.92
